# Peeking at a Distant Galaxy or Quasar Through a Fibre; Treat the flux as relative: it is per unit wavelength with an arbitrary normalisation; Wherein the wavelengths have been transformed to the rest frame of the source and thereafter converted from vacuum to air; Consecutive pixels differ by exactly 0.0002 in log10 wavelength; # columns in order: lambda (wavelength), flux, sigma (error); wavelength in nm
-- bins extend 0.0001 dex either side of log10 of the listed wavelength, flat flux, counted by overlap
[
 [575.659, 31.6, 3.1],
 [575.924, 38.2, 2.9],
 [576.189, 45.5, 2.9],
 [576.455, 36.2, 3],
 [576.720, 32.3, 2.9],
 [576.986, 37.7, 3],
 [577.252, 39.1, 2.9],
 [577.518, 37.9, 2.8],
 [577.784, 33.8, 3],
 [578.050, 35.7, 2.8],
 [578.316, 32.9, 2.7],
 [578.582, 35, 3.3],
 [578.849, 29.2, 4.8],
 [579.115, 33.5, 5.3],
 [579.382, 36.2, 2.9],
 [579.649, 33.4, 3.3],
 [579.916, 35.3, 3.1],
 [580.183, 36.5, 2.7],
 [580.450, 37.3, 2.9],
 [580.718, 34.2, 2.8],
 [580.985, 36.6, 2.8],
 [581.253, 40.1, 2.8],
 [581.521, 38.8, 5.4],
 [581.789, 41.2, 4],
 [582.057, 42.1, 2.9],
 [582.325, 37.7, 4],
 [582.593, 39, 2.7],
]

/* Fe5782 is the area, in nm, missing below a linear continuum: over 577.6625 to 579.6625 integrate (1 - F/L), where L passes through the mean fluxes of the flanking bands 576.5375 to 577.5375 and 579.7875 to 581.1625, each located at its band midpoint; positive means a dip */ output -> 0.145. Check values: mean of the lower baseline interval 36.6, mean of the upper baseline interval 36.1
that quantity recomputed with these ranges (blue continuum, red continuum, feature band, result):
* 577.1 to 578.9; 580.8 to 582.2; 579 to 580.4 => 0.08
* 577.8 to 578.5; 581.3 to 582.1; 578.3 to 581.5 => 0.18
